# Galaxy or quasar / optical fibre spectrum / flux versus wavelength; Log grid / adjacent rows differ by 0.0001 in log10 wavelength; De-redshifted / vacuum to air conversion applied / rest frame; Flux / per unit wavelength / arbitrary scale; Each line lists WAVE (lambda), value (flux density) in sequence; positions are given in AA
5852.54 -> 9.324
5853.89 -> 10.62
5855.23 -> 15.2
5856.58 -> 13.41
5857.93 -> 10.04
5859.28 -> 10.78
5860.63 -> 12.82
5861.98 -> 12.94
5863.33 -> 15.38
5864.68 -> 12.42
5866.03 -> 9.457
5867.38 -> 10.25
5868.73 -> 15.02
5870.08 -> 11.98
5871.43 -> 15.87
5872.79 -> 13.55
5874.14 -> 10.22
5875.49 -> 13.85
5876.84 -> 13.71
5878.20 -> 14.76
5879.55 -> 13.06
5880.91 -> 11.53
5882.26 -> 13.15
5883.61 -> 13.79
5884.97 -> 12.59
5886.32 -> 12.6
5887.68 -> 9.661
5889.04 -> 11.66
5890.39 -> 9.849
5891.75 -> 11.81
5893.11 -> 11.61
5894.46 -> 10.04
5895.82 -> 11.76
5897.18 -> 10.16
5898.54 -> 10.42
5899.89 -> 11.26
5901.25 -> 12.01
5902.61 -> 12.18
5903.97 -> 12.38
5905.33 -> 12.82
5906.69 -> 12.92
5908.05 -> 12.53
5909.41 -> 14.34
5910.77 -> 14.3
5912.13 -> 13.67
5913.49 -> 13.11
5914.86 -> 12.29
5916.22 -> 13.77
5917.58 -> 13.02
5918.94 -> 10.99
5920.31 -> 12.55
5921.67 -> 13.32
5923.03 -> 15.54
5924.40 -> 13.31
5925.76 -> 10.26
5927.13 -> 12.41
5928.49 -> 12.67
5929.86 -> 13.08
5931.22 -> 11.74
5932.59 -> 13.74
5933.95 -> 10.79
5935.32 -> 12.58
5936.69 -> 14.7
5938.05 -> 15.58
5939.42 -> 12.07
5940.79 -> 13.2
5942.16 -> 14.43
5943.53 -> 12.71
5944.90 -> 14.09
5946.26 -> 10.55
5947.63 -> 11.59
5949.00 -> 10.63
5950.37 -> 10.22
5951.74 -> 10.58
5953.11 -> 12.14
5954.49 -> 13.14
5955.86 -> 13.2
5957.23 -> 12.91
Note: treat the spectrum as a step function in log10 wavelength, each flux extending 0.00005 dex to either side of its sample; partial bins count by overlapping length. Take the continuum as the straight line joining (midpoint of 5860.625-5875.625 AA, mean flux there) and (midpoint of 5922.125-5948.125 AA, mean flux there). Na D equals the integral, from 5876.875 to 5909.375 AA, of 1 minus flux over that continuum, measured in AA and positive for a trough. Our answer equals 2.0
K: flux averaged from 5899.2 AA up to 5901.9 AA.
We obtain 11.7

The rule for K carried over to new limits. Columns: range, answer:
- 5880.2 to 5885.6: 12.8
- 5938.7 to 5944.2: 13.1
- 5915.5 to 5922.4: 12.8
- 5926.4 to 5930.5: 12.7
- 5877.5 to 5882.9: 13.1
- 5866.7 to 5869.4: 12.6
